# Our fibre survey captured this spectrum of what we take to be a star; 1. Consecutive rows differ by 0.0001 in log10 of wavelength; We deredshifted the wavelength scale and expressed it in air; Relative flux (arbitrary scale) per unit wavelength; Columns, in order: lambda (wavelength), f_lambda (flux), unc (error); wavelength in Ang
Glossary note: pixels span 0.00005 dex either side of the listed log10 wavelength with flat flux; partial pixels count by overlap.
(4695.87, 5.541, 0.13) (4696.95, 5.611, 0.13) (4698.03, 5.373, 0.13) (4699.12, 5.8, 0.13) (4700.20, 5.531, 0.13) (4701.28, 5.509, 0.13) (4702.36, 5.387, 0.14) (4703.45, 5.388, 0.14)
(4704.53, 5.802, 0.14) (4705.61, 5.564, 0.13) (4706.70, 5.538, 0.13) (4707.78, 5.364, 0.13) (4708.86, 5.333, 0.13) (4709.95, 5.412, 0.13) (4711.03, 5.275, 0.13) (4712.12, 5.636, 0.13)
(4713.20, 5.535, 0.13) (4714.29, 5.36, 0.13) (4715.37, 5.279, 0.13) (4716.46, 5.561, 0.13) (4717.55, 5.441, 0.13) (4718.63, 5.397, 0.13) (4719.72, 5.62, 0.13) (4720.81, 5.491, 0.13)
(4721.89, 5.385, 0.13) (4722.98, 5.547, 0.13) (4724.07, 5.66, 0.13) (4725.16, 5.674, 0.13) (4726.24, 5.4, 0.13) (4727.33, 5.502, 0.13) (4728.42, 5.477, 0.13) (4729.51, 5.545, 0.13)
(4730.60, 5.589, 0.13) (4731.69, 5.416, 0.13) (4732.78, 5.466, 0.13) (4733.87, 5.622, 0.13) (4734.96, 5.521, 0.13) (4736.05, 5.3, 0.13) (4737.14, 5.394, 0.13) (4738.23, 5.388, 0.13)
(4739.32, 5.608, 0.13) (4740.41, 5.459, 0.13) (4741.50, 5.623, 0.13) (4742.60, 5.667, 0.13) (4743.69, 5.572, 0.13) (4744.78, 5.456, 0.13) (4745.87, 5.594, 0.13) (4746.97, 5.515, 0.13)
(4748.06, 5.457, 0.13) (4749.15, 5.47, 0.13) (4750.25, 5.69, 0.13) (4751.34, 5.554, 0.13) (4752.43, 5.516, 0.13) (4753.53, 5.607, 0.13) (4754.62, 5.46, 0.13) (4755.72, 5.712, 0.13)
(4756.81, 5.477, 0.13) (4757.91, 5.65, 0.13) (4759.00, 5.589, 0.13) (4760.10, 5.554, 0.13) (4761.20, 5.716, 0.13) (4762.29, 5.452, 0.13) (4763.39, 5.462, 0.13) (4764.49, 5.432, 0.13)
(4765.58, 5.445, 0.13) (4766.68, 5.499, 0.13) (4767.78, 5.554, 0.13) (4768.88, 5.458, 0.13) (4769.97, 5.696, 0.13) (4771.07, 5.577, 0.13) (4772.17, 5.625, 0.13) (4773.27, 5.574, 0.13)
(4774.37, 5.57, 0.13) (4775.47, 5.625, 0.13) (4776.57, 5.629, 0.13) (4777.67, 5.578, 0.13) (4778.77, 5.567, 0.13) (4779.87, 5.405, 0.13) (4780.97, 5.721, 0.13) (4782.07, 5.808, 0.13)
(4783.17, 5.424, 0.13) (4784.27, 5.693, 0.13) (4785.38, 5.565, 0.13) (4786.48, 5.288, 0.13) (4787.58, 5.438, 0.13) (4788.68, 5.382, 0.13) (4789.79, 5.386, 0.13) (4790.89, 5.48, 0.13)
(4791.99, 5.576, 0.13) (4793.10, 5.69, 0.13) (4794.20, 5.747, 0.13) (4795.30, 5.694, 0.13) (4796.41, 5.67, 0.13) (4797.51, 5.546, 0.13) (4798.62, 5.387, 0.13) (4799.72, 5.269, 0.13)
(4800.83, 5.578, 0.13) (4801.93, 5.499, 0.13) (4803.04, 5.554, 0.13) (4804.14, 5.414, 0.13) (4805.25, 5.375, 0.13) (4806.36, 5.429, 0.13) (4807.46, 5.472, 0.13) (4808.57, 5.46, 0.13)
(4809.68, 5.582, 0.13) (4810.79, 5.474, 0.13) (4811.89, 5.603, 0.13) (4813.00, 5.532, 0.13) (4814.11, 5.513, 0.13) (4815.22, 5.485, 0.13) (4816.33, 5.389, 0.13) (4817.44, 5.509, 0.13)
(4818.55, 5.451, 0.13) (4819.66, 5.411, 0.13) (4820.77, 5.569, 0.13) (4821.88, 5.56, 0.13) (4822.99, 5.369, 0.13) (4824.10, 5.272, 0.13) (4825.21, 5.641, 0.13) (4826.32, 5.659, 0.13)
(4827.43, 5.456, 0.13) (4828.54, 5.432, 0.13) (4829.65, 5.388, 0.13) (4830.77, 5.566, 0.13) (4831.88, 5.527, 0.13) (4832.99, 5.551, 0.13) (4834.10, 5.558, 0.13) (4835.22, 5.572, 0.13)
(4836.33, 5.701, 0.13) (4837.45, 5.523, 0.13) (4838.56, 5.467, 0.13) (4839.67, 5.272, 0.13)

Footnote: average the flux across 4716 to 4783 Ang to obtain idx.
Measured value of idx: 5.54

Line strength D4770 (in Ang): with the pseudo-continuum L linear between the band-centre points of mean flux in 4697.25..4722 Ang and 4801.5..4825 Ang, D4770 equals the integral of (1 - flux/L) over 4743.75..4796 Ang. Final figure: -0.7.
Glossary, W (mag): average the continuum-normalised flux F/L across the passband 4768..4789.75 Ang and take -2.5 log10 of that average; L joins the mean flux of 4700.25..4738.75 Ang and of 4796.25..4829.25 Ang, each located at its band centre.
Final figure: -0.014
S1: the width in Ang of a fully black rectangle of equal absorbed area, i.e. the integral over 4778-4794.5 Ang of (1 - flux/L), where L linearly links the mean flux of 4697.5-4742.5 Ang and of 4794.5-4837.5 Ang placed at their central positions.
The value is -0.1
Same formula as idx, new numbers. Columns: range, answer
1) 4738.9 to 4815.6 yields 5.54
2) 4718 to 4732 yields 5.52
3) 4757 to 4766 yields 5.54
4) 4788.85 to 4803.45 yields 5.54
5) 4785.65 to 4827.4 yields 5.5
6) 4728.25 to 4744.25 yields 5.51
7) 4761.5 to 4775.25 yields 5.54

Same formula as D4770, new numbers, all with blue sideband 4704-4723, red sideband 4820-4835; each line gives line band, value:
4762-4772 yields 0.0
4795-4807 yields 0.0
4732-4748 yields -0.1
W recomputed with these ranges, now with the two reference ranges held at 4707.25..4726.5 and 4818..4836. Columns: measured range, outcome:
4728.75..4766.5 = -0.01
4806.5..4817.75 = 0.00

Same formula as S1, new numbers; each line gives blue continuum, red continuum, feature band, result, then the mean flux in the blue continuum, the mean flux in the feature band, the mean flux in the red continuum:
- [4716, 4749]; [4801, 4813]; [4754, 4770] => -0.1 Ang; 5.51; 5.54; 5.49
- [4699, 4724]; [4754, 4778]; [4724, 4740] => 0.0 Ang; 5.48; 5.5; 5.56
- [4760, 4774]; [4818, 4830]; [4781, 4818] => -0.1 Ang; 5.54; 5.51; 5.48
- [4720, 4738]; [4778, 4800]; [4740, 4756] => -0.1 Ang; 5.5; 5.55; 5.54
